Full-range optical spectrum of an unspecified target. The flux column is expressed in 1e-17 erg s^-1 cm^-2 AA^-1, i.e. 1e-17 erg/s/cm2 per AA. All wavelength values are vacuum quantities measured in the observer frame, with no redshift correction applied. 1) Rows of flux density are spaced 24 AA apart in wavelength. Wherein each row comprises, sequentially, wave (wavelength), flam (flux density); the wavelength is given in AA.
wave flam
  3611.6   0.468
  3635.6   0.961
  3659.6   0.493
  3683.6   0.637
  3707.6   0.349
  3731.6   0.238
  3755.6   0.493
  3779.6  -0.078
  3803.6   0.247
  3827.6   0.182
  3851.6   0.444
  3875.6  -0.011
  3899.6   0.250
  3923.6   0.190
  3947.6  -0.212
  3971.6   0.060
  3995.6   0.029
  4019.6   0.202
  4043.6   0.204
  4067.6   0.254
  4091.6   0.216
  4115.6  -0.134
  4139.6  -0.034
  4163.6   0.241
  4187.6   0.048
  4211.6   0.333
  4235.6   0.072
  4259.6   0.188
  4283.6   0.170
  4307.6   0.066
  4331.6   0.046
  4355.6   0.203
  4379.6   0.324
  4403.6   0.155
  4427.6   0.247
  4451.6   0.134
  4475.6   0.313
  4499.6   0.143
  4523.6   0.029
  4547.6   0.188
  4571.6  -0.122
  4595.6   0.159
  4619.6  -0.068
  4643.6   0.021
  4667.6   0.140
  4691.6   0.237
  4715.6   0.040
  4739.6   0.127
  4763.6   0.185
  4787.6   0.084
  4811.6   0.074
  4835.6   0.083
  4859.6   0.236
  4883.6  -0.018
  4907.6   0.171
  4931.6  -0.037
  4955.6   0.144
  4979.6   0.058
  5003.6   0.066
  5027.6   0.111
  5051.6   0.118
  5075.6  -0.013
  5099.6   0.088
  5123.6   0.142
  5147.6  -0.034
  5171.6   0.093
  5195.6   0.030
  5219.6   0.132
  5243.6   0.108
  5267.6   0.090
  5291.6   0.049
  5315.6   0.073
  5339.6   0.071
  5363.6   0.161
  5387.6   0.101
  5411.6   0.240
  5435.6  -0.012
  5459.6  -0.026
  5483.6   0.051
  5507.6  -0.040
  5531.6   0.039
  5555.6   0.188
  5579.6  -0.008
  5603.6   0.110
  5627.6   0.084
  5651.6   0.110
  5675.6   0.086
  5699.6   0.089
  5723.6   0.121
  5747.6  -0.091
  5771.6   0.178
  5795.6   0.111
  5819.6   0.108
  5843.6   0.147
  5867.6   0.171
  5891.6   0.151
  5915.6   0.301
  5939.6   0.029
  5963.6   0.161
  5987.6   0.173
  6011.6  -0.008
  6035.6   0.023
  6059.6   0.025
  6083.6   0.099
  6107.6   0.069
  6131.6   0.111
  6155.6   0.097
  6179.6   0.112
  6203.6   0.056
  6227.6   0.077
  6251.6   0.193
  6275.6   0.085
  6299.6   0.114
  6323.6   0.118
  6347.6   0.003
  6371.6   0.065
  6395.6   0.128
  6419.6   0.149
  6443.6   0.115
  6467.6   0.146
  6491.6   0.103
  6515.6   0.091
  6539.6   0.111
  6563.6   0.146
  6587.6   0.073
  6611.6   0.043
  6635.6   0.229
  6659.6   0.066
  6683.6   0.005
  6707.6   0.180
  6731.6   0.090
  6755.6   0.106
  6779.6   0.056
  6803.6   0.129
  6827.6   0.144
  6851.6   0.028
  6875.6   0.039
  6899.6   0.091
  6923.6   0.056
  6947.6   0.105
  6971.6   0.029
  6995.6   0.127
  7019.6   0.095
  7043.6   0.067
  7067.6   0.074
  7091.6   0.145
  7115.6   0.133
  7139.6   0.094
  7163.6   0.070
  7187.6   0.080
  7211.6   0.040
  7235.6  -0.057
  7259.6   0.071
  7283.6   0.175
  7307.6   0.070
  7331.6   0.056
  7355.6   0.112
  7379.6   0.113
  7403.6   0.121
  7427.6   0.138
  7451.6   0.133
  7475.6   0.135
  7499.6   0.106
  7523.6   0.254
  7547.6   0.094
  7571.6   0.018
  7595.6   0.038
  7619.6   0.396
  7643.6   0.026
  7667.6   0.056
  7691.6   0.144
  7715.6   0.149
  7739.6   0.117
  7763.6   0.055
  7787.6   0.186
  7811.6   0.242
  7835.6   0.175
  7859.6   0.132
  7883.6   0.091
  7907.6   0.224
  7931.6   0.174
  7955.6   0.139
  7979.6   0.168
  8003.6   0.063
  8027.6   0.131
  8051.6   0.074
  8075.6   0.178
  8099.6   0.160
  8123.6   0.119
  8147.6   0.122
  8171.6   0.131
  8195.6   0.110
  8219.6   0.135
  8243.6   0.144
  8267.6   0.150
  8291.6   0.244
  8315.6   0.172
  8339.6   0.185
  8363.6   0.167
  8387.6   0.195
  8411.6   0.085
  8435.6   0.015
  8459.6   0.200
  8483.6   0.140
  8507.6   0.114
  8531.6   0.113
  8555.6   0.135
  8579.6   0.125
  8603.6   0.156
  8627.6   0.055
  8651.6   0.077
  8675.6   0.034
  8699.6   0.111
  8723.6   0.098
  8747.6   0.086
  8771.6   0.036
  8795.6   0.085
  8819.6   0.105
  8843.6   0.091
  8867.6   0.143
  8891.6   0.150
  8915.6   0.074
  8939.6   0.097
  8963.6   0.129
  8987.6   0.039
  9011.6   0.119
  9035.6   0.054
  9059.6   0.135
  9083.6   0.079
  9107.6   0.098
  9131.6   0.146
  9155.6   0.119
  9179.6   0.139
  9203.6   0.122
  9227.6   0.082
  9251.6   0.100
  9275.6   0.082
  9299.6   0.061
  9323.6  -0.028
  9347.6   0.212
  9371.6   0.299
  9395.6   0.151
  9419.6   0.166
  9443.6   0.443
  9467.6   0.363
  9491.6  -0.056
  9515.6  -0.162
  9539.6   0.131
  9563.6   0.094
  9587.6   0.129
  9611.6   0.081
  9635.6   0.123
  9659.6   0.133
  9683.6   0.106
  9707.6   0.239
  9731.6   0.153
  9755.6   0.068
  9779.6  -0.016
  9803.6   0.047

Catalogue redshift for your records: 1.04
